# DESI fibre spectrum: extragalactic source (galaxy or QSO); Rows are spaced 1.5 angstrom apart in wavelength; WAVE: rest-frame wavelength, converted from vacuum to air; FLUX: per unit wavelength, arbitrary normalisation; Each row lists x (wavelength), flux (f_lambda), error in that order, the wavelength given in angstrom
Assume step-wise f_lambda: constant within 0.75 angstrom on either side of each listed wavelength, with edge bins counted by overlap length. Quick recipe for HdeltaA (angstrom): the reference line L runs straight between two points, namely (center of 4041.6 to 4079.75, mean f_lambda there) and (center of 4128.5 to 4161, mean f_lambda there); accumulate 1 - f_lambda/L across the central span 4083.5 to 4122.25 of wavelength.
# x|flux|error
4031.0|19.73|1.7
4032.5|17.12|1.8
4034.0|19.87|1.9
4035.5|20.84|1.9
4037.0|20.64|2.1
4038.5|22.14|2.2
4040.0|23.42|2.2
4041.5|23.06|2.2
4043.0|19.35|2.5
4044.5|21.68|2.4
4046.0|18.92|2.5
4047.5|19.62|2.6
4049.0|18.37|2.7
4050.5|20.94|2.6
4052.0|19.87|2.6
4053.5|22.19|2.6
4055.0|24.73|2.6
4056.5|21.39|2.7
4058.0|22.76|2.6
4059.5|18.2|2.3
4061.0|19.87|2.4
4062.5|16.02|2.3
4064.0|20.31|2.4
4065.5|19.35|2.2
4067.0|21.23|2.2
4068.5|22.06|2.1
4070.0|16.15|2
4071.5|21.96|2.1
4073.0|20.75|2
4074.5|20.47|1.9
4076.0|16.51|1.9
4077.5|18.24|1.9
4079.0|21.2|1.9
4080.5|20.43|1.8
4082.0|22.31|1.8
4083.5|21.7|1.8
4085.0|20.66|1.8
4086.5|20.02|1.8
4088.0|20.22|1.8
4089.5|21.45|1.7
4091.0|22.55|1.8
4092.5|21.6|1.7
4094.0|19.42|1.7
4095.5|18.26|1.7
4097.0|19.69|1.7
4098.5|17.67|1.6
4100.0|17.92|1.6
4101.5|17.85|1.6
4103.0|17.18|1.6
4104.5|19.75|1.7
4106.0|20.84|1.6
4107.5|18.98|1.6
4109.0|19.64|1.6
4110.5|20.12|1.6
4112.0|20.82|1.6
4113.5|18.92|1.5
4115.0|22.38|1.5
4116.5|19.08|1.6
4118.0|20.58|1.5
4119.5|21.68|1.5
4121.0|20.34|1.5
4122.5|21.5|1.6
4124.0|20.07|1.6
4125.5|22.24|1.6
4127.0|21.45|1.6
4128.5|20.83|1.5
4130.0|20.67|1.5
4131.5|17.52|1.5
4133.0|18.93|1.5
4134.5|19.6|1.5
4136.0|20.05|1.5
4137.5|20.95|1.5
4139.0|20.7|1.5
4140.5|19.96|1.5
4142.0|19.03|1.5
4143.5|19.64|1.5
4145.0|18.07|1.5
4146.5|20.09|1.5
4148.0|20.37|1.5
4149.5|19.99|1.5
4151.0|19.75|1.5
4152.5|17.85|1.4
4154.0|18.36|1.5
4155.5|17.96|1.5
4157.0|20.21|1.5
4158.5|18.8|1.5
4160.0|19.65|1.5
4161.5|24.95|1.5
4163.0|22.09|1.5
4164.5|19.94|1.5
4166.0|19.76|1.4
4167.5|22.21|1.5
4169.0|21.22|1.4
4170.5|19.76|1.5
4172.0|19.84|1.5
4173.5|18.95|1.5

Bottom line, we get -0.3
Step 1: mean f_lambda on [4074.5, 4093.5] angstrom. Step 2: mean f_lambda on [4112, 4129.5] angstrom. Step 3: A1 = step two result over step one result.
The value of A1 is 1.01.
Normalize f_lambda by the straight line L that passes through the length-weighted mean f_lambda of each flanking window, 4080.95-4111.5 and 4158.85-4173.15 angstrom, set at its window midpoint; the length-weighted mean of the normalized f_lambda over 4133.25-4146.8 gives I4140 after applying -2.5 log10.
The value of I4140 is 0.04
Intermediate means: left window 19.9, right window 20.9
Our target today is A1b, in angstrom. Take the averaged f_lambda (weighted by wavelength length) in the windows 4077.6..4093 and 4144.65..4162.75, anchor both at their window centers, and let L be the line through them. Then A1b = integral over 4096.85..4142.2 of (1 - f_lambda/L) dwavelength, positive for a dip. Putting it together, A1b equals 1.1 angstrom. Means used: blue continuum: 21.1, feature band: 19.9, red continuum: 19.8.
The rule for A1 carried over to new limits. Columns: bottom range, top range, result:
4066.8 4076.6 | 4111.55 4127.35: 1.05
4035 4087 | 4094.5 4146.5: 0.97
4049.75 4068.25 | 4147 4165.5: 0.97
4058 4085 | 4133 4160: 0.98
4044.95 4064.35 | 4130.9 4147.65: 0.96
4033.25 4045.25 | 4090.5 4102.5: 0.90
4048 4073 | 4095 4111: 0.93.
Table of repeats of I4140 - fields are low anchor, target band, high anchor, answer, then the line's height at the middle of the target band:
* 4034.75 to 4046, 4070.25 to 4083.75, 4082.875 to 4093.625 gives 0.052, 21.2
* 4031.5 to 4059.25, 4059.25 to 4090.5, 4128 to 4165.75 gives 0.030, 20.6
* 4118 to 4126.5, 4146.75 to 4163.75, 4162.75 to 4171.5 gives 0.044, 20.8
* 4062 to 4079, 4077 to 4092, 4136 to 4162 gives -0.075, 19.5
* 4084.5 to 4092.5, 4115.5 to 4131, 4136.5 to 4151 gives -0.027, 20.3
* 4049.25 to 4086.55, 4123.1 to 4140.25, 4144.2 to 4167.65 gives -0.012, 20.1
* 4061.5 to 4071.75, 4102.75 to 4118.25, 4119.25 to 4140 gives 0.013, 20.1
